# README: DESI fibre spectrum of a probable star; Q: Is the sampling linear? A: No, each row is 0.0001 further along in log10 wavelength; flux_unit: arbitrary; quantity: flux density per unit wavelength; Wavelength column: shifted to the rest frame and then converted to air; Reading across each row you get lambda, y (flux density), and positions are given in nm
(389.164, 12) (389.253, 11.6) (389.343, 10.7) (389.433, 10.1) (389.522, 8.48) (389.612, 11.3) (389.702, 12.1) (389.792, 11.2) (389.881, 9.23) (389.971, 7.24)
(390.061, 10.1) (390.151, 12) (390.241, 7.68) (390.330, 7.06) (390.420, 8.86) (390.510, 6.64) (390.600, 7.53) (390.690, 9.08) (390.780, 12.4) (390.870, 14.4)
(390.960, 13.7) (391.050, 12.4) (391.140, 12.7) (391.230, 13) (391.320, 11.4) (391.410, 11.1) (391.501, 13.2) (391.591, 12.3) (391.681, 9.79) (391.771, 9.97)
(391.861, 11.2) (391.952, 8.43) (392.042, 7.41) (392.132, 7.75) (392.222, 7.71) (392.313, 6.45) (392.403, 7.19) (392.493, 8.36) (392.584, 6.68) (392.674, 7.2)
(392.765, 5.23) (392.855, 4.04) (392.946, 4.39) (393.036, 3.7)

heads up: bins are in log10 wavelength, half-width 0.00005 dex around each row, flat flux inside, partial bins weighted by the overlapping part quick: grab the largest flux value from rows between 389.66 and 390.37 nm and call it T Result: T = 12.1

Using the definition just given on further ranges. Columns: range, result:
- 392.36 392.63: 8.36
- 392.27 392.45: 7.19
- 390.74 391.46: 14.4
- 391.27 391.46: 11.4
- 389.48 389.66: 11.3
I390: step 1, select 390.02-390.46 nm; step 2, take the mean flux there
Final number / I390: 9.14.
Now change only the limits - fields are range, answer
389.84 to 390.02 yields 8.24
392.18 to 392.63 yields 7.27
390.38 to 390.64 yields 7.65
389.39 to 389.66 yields 9.99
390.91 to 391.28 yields 13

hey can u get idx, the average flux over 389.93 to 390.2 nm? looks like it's 9.77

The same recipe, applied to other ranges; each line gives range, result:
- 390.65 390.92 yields 12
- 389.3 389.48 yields 10.4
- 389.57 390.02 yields 10.2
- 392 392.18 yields 7.61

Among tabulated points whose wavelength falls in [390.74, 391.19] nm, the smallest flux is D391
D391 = 12.4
